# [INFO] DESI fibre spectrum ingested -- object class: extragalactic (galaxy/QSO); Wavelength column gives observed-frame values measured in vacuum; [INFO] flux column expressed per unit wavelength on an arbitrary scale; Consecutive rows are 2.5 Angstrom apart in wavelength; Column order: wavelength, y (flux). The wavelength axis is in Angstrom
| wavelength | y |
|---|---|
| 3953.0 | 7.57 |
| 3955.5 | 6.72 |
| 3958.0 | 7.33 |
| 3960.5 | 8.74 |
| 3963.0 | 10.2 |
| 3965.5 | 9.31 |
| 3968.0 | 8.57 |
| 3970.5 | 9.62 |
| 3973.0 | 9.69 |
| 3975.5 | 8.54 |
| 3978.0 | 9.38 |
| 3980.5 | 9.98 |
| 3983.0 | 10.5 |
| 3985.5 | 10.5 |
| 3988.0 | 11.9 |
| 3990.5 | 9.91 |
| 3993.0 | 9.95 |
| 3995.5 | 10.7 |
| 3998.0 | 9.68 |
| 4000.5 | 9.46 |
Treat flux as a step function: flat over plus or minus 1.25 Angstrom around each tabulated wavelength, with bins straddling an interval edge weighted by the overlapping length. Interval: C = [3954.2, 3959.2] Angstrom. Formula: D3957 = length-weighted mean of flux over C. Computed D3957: 7.03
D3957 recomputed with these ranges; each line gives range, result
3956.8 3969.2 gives 8.84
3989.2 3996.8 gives 10.2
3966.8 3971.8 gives 9.11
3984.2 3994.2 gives 10.6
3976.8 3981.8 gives 9.69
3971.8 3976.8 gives 9.11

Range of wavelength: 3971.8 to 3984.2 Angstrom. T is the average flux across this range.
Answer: 9.61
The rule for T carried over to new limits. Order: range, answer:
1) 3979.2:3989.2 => 10.7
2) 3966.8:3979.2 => 9.16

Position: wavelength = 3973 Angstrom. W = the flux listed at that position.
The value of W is 9.69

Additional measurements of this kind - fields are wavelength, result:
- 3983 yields 10.5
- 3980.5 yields 9.98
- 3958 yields 7.33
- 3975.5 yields 8.54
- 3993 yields 9.95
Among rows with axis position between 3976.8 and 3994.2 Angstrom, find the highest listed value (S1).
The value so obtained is 11.9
